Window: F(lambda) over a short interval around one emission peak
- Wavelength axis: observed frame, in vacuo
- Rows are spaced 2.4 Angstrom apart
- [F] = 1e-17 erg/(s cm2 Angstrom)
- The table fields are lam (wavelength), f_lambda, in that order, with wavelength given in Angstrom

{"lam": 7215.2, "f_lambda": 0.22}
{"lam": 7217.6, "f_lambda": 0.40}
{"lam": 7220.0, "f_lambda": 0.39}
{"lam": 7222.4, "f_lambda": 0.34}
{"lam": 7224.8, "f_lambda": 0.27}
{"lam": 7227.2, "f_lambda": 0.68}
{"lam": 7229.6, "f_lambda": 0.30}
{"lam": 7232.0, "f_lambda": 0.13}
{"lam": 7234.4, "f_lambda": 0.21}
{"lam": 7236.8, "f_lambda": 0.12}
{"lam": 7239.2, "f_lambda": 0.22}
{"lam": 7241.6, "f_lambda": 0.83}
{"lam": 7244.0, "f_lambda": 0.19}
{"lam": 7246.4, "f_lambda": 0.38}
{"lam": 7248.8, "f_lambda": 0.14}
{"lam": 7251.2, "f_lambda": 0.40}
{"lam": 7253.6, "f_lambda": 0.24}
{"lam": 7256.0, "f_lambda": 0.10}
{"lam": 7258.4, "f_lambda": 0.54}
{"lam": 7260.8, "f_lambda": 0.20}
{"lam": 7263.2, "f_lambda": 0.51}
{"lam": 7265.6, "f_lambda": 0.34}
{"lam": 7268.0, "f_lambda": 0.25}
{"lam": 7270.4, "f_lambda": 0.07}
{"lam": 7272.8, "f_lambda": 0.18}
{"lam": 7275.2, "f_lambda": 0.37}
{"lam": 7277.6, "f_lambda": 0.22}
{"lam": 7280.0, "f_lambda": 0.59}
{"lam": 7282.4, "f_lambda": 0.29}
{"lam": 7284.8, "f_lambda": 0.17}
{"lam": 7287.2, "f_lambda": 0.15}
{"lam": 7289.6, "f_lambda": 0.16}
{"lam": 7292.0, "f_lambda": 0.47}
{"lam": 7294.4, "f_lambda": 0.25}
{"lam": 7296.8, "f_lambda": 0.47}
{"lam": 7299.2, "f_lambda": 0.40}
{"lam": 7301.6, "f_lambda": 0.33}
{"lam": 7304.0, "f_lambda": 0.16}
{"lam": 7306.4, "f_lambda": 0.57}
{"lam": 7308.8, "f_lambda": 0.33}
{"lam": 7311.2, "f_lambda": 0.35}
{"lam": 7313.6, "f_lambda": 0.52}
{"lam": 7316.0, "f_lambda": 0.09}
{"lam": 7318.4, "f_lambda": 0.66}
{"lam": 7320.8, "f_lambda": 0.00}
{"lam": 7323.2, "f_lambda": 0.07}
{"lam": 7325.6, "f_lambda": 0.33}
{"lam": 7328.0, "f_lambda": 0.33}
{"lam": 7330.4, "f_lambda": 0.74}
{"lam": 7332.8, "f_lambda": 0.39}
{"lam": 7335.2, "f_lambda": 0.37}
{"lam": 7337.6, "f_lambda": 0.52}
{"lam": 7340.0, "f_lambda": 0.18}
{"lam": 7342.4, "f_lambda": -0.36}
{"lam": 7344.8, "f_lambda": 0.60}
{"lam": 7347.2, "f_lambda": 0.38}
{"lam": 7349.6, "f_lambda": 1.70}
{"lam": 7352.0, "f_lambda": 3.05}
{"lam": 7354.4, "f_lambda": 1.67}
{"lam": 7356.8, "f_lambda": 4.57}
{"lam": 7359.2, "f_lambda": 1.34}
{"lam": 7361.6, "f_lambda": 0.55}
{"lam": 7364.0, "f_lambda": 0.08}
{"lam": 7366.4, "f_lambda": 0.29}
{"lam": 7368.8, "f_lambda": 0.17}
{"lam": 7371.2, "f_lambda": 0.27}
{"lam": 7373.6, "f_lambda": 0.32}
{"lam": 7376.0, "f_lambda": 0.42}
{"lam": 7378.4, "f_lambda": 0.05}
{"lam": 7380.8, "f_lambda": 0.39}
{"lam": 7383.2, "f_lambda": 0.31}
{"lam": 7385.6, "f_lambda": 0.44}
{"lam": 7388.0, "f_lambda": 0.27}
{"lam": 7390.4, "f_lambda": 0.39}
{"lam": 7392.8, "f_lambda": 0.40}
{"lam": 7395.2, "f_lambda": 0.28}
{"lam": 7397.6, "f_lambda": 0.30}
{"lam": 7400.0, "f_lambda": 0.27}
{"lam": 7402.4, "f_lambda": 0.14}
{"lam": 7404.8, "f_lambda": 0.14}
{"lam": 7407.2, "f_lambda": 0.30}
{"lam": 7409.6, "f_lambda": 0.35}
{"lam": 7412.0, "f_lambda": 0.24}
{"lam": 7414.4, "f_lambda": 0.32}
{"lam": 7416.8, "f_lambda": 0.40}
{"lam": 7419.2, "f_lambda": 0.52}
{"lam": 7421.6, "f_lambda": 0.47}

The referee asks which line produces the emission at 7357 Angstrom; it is [O II] 3727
